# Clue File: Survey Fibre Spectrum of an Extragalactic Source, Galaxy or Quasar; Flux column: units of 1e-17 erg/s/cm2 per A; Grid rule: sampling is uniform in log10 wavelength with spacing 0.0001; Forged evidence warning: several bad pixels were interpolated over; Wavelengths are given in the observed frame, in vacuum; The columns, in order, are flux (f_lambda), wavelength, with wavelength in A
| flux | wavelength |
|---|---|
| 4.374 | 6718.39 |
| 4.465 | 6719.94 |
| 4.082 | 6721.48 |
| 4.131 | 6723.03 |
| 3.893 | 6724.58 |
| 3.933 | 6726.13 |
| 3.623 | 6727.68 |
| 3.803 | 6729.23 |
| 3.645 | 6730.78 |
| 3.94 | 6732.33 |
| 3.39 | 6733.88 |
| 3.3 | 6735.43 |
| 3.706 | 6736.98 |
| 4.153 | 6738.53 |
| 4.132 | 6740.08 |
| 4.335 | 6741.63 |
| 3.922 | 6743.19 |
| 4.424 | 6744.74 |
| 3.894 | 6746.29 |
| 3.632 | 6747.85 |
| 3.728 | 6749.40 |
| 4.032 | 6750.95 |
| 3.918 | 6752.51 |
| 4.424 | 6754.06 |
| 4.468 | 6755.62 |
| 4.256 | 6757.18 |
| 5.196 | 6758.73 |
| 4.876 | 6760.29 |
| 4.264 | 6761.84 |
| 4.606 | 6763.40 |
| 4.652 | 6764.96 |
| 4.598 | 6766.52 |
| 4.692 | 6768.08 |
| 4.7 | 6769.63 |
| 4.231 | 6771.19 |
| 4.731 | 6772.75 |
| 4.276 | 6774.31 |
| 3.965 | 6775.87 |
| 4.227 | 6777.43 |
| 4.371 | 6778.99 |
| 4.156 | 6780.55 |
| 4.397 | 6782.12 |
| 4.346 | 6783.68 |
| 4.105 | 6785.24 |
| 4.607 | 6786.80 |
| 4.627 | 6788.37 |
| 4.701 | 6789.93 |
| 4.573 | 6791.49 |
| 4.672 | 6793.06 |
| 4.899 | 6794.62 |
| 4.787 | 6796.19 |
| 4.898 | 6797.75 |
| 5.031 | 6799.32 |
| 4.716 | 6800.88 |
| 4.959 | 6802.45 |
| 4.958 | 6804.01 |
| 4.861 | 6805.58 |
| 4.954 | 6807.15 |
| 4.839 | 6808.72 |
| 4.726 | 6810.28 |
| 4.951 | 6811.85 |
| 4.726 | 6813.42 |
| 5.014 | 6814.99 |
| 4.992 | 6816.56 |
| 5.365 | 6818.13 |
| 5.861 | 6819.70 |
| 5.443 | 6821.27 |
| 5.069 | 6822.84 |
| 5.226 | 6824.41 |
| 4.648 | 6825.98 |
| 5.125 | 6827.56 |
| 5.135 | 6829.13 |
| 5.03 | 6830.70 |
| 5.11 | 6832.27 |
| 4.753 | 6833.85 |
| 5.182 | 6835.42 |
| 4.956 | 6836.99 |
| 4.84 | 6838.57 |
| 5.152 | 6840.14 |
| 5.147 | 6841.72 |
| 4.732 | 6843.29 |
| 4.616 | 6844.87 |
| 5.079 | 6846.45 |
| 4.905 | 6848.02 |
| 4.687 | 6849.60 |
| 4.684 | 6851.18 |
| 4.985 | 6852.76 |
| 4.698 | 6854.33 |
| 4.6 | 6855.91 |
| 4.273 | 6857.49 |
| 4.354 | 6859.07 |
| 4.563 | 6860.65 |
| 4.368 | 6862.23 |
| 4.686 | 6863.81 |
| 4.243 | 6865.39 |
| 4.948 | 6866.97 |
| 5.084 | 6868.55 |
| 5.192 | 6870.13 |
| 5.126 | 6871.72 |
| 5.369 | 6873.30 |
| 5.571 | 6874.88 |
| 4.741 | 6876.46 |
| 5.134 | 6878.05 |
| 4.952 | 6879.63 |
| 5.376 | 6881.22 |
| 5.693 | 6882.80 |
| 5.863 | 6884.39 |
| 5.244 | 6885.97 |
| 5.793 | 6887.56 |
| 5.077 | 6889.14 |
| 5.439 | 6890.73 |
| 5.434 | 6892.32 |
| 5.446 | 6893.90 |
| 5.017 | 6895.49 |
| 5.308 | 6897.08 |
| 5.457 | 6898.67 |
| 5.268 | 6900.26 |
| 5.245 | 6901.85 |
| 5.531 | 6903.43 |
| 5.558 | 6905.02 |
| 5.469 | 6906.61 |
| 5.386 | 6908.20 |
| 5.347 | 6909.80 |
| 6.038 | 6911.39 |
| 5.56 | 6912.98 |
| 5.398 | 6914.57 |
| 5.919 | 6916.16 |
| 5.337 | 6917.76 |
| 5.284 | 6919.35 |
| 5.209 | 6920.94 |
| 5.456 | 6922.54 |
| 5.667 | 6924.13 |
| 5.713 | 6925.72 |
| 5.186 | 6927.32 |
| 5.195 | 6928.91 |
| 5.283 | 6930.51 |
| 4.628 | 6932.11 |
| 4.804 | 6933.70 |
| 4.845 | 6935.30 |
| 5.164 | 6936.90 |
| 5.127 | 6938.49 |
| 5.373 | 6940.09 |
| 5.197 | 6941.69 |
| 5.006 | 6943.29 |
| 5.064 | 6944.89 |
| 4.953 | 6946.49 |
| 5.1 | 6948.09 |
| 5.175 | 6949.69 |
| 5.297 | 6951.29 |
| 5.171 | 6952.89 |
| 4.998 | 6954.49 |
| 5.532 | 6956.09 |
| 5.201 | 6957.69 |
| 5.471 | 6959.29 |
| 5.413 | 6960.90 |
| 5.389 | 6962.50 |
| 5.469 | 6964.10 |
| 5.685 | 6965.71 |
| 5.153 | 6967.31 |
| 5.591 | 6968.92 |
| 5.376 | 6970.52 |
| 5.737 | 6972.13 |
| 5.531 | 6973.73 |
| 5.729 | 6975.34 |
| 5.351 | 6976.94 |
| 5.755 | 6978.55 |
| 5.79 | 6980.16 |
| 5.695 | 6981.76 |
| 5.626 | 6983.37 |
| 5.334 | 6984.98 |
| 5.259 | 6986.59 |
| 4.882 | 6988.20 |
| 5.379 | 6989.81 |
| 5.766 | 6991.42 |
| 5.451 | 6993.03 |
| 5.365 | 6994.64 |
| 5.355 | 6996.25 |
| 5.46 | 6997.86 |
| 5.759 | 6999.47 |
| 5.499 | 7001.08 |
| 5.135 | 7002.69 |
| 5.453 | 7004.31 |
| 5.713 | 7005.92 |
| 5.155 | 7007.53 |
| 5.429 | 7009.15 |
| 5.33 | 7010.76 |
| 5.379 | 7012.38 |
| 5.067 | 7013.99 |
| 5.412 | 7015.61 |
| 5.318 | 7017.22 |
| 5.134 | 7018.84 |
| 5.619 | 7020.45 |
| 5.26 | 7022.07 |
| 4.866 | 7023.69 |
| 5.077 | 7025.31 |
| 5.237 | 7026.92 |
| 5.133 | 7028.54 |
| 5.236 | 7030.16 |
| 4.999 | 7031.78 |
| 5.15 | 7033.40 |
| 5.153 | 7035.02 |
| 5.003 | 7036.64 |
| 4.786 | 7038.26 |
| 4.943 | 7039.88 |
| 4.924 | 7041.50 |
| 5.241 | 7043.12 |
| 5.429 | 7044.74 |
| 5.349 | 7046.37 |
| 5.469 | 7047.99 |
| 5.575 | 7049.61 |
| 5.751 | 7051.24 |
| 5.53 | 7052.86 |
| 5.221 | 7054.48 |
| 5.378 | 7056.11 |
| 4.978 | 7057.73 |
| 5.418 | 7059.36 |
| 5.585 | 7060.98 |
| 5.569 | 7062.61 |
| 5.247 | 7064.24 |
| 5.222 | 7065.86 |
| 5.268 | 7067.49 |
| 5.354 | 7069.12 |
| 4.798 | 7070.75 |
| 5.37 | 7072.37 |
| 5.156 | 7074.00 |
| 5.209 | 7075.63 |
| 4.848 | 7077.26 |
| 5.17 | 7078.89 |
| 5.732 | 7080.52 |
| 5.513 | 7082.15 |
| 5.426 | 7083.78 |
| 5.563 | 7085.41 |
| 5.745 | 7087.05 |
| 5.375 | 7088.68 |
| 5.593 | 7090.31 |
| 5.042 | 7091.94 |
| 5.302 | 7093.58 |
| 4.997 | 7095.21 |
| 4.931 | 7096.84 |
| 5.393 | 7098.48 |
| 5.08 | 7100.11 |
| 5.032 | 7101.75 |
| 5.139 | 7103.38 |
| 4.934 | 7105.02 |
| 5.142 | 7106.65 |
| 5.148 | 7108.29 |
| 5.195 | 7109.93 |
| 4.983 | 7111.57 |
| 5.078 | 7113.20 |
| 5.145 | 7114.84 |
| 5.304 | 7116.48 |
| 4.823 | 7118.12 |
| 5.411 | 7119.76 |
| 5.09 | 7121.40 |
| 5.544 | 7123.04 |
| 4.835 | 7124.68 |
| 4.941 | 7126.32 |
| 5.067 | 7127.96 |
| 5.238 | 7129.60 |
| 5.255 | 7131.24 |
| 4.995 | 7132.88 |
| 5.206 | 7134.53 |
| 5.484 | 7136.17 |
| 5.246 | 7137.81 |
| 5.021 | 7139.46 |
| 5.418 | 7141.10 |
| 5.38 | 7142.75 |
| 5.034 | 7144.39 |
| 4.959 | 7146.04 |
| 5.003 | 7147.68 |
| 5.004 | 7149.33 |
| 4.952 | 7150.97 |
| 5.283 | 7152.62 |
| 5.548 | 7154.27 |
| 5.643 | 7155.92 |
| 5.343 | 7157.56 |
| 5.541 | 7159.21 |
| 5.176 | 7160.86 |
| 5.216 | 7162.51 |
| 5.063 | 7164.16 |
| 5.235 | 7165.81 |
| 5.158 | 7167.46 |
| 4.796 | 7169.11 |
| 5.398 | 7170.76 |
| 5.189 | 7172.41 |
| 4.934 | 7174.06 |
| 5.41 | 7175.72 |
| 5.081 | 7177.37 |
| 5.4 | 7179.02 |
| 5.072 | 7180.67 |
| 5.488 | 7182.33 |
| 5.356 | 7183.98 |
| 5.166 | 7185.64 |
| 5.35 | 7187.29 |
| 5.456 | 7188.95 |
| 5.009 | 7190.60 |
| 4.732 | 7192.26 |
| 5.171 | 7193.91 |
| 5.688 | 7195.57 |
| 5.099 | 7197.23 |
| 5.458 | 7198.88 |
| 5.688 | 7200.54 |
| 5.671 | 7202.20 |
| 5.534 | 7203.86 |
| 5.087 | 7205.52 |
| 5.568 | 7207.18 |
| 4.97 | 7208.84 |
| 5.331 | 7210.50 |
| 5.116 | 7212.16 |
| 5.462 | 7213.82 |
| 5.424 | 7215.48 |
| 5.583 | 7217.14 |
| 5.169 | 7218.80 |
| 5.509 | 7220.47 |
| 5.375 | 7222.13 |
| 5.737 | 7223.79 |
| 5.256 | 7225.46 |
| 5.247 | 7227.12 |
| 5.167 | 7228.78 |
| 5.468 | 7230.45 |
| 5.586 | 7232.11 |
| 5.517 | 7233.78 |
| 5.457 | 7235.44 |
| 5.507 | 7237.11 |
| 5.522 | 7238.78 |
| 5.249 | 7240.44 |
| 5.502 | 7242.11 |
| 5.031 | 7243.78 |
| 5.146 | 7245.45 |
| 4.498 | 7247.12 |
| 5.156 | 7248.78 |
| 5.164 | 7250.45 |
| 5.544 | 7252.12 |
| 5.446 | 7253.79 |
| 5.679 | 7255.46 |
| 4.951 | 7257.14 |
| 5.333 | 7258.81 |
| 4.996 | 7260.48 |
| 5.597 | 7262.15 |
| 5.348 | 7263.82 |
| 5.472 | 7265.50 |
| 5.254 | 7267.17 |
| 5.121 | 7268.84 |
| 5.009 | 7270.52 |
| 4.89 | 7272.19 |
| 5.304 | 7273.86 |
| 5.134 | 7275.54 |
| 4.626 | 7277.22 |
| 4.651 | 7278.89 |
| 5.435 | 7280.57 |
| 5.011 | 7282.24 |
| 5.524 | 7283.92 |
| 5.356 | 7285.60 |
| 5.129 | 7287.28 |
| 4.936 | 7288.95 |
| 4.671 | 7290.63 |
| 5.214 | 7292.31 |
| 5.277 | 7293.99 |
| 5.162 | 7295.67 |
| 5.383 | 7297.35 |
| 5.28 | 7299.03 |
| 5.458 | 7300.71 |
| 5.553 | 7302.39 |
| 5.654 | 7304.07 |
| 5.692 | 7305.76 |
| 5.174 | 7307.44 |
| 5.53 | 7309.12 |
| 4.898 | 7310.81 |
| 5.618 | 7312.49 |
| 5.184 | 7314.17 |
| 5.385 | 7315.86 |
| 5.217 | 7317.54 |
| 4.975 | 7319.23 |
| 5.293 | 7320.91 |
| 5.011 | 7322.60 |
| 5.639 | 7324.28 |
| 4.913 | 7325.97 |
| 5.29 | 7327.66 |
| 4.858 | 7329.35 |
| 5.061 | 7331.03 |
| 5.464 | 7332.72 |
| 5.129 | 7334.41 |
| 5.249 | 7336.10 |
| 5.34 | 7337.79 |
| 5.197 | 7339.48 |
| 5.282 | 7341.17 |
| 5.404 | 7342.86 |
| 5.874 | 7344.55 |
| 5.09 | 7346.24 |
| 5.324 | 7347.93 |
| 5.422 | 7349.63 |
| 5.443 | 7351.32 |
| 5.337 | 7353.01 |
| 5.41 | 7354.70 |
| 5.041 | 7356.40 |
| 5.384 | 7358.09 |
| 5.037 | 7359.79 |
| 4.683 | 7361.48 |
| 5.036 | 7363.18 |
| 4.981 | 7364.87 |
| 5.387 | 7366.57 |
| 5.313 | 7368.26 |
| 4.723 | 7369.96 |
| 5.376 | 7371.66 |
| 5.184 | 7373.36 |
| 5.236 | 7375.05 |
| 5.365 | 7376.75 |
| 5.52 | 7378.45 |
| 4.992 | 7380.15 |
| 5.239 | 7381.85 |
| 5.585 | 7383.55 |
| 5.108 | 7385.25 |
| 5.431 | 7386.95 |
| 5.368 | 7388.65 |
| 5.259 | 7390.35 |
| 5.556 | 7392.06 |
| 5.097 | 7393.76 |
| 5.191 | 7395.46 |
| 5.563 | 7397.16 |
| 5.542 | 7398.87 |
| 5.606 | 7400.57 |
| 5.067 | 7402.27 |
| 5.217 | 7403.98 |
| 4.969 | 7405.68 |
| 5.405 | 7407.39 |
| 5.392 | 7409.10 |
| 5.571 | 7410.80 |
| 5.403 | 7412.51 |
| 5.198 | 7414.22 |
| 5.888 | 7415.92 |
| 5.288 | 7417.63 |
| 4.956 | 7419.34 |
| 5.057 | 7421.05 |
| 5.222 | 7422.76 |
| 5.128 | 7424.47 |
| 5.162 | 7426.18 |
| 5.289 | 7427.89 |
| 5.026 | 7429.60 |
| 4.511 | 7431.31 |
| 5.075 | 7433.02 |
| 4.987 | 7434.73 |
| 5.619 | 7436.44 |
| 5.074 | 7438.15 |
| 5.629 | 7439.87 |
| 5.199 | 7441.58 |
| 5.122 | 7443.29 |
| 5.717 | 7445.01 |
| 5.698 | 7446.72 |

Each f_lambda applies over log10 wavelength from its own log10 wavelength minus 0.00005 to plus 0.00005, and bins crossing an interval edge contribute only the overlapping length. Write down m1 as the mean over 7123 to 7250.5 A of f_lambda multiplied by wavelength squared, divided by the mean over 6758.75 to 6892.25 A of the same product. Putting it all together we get 1.2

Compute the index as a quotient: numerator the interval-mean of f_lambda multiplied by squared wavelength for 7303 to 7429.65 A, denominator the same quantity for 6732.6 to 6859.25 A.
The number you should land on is 1.34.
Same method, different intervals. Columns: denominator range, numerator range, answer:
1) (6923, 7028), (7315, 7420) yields 1.10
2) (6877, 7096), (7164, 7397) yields 1.07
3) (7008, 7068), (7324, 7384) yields 1.09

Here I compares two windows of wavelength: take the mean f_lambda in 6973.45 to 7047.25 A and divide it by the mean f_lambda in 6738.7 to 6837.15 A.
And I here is 1.15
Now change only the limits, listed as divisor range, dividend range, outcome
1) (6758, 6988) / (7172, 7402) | 1.04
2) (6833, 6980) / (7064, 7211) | 1.01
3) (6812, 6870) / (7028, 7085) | 1.07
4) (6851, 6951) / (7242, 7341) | 1.01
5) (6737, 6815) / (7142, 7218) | 1.17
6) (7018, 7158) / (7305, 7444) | 1.01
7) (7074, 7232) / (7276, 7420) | 1.00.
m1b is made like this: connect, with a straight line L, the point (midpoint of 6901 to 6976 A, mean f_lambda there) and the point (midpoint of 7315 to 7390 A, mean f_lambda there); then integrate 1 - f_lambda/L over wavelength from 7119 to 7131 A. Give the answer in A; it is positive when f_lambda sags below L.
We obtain 0.3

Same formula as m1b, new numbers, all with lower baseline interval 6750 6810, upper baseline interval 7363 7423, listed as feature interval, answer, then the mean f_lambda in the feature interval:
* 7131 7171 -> -1.7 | 5.21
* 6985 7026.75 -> -4.4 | 5.34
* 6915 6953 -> -3.8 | 5.22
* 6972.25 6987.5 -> -2.4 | 5.57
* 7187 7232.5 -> -2.5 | 5.35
